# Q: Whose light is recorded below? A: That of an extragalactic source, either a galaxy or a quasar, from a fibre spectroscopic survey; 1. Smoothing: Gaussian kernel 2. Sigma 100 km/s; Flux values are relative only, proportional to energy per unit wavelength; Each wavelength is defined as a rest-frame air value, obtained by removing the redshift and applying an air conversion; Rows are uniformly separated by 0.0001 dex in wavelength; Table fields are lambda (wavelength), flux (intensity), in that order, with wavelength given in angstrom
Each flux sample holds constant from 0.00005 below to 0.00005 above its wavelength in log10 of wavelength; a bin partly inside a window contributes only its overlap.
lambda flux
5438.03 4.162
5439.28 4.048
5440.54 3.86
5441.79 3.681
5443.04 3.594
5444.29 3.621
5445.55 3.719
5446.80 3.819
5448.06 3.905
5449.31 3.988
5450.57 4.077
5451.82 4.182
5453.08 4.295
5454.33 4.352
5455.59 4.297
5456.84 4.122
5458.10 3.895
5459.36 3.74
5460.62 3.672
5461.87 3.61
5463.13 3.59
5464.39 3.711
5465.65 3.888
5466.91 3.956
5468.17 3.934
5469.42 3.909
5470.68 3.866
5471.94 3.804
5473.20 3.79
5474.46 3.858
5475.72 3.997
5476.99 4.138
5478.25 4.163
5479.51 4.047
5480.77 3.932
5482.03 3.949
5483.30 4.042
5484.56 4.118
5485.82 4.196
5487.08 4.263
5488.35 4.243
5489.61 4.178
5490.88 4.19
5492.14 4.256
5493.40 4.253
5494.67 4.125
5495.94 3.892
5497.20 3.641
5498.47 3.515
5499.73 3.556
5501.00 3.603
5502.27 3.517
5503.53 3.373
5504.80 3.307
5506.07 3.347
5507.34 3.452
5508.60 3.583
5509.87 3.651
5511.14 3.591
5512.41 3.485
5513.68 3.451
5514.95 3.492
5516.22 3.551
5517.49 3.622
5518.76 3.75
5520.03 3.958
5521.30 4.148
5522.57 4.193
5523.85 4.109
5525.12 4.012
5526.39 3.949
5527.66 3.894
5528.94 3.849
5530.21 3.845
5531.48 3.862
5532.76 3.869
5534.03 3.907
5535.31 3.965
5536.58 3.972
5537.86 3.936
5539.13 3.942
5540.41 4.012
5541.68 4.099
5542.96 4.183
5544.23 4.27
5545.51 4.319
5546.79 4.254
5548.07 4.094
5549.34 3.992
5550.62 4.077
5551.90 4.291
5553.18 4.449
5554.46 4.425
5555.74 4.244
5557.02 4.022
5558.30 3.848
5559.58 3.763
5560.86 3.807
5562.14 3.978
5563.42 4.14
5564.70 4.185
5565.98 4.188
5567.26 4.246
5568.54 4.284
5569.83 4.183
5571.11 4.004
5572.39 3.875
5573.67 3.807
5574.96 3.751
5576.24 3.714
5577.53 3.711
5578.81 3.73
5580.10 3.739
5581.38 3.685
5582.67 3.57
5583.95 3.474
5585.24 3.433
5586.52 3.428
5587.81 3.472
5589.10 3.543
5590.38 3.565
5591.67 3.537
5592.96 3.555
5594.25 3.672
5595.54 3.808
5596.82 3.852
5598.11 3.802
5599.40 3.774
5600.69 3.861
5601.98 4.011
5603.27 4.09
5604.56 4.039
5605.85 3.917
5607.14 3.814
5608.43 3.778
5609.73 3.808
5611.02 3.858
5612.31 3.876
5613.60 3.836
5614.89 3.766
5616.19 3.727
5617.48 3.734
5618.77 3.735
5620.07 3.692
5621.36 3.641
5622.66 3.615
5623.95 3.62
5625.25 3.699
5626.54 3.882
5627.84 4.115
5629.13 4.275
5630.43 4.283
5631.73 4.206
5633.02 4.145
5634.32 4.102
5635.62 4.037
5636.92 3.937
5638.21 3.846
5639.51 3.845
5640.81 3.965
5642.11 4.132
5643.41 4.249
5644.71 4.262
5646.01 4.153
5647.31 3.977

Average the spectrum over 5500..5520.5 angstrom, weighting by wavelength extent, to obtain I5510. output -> 3.54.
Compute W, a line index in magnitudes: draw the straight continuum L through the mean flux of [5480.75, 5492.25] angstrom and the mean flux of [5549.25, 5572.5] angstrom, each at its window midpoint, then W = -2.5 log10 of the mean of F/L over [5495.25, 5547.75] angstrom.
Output 0.09 mag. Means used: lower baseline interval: 4.14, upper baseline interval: 4.11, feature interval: 3.81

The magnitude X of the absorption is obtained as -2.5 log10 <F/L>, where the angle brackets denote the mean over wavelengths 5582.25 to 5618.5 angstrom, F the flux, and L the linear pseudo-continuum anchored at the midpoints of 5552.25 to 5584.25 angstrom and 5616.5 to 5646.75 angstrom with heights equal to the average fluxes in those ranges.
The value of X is 0.06 mag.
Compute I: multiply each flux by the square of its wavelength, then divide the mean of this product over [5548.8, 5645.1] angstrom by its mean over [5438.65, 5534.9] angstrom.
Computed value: 1.05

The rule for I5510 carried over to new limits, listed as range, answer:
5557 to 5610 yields 3.82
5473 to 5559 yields 3.93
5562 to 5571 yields 4.17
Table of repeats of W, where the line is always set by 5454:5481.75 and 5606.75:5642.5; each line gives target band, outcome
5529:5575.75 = -0.041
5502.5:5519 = 0.118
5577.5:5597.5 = 0.083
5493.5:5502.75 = 0.053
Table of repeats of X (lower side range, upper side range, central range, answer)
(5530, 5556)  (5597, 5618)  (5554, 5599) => 0.041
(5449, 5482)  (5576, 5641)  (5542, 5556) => -0.098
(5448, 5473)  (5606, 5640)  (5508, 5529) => 0.039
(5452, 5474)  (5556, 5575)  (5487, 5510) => 0.048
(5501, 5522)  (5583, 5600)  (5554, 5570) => -0.140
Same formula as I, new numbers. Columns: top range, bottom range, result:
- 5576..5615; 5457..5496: 0.98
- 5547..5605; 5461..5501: 1.02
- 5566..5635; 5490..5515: 1.08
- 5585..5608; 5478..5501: 0.97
